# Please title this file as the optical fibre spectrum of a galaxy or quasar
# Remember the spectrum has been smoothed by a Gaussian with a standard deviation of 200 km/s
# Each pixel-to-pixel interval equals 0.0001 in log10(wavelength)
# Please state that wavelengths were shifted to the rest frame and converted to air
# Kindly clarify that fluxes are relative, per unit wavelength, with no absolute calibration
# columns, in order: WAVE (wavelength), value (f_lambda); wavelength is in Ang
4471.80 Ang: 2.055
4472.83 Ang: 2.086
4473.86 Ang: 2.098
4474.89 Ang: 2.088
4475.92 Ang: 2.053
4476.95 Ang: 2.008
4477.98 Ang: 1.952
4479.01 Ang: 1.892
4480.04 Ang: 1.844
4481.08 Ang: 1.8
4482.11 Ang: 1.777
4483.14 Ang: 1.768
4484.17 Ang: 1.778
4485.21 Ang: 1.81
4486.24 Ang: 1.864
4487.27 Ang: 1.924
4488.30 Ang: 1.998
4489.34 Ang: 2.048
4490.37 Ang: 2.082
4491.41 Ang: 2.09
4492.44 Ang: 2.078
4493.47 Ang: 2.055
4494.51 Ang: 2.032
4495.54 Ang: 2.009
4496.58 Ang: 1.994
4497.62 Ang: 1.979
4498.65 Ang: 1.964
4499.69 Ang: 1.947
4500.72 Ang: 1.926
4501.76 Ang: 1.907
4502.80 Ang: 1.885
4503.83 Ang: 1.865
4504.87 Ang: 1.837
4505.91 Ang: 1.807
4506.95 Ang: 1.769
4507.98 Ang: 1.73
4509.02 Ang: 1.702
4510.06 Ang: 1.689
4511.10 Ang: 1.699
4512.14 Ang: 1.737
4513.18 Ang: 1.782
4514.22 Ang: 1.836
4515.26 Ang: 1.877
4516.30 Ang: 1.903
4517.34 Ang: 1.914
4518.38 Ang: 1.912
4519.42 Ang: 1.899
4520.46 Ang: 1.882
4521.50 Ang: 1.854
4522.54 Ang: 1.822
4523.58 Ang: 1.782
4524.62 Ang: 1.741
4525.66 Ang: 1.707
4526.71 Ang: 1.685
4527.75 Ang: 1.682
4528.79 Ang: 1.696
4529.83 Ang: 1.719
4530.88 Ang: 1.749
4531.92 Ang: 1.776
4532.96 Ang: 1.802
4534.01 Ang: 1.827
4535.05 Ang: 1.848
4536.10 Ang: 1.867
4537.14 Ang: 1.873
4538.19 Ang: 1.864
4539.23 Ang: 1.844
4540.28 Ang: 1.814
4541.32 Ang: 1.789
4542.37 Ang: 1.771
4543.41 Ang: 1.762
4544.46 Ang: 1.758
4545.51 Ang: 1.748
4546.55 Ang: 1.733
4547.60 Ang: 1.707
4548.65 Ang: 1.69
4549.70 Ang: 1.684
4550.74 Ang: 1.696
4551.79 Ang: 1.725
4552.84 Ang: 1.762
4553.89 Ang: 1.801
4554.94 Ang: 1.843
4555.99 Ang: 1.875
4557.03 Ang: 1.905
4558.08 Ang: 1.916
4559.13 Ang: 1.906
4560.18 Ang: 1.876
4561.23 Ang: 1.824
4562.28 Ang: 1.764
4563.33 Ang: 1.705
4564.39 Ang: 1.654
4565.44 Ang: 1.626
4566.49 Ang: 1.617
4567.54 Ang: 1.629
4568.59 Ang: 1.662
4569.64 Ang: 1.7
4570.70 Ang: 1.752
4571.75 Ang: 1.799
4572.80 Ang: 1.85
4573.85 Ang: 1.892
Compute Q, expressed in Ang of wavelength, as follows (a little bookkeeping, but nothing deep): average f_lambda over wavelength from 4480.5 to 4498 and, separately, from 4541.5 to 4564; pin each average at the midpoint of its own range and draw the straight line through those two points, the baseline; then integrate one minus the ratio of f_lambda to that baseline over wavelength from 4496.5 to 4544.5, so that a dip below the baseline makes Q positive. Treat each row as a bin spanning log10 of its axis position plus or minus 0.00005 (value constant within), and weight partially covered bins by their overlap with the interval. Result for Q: 1.2 Ang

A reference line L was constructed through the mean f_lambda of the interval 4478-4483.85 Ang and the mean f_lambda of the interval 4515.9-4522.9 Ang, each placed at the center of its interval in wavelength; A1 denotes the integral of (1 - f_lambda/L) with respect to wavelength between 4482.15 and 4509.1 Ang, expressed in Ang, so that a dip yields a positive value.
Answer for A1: -1.0 Ang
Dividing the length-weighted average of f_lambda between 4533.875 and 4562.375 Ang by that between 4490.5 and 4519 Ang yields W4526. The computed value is 0.95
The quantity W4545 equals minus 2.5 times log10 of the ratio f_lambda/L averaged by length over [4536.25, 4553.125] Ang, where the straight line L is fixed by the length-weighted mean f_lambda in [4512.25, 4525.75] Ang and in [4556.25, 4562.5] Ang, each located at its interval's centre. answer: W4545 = 0.06 mag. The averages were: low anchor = 1.84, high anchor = 1.87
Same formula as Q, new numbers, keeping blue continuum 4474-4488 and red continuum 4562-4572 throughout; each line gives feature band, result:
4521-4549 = -0.18 Ang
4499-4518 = 0.05 Ang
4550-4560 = -0.64 Ang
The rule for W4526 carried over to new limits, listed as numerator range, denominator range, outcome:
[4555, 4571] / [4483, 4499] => 0.89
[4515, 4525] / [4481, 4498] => 0.95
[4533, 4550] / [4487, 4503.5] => 0.90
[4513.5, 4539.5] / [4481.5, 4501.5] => 0.93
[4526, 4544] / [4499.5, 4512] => 0.99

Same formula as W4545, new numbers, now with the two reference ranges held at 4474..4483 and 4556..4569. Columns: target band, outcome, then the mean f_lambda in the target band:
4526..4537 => 0.03 mag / 1.77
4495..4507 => -0.02 mag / 1.91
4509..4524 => 0.02 mag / 1.82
